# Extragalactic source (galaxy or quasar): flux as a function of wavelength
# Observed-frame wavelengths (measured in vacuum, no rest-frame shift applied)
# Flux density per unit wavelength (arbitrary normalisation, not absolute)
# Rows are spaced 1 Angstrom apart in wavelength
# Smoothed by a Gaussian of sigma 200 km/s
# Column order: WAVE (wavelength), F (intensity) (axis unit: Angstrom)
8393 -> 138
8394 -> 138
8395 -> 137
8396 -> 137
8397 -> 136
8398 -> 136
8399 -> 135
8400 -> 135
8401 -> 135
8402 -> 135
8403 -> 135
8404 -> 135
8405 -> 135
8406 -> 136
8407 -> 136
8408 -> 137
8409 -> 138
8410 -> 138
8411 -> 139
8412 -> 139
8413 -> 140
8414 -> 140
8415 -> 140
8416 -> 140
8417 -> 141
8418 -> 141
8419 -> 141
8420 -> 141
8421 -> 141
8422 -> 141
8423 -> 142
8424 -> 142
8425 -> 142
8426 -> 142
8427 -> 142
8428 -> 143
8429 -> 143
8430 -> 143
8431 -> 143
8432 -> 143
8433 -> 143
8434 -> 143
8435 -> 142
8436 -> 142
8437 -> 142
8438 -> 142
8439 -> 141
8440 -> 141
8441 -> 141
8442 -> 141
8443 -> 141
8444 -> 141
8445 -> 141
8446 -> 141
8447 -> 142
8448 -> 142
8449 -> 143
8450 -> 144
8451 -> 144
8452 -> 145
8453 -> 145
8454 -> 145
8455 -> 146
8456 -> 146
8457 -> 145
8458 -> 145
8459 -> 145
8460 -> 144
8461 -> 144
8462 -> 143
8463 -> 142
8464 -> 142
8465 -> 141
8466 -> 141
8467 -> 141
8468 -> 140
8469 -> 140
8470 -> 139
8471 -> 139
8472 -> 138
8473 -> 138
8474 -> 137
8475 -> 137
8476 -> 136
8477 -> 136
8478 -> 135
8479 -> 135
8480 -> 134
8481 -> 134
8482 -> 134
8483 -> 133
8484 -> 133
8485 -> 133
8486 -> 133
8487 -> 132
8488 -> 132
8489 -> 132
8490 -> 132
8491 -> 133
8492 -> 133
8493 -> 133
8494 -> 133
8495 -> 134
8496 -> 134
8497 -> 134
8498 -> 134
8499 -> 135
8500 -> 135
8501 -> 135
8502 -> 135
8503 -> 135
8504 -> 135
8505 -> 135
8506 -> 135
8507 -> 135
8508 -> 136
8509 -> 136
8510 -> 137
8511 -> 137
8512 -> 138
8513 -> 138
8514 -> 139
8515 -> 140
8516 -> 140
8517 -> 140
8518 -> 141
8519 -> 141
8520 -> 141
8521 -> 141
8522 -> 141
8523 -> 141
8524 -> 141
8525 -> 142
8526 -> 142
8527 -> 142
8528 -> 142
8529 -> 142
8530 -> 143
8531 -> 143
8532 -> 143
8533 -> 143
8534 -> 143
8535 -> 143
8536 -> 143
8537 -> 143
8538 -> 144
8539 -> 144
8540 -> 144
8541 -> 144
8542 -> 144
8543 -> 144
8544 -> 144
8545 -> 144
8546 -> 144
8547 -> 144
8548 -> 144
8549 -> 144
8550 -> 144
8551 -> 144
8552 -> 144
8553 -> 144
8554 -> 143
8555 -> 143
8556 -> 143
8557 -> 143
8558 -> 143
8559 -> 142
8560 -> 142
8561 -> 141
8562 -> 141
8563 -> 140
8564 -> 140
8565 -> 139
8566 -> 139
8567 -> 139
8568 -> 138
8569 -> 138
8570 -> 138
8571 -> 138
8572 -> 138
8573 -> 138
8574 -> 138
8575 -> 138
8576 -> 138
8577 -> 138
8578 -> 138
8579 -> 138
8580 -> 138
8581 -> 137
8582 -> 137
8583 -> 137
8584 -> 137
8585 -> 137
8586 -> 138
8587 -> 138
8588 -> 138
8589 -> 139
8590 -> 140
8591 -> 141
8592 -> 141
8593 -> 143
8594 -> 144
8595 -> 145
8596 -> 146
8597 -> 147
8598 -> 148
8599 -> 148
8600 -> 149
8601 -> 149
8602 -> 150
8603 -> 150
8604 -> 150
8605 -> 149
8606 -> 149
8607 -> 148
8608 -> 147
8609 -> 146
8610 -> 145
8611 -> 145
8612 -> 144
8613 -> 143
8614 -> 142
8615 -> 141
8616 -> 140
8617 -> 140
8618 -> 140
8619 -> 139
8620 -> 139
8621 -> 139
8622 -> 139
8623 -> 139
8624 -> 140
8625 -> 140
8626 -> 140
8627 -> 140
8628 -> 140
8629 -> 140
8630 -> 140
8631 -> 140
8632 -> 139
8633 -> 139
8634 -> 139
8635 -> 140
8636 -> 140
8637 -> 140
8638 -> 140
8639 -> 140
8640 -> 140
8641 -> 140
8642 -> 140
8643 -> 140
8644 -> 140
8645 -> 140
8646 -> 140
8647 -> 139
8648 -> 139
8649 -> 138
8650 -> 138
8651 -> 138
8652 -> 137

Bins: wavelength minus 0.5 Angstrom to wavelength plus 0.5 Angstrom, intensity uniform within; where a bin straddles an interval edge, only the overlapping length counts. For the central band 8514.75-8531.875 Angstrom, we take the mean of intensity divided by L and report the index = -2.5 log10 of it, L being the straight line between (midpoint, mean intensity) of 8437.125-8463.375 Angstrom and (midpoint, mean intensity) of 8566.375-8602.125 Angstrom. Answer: 0.00 mag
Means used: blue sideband 143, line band 141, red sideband 141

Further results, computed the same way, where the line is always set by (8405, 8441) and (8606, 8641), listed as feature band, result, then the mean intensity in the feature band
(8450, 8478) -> -0.01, 142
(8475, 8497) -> 0.06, 134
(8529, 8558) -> -0.02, 144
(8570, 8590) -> 0.02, 138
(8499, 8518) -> 0.03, 137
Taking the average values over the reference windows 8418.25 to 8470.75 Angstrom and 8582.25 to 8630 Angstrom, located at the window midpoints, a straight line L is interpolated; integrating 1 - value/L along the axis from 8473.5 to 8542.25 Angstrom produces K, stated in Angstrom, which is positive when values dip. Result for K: 2.32 Angstrom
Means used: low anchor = 142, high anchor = 143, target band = 138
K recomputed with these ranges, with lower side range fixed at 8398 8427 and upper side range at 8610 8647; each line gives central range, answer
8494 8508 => 0.47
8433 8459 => -0.75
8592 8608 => -0.85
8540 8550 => -0.31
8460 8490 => 0.44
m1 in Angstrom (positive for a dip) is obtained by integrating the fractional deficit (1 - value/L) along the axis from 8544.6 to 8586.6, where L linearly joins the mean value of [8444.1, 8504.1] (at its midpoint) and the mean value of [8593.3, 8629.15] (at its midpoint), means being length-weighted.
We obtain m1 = 0.5 Angstrom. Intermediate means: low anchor 138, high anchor 144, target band 140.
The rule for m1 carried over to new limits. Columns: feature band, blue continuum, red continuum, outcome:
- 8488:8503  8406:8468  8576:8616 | 0.9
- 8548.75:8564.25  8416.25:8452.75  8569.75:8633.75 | -0.1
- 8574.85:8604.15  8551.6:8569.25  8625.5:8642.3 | -0.2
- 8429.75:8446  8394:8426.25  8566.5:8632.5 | -0.4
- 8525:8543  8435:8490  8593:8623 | -0.1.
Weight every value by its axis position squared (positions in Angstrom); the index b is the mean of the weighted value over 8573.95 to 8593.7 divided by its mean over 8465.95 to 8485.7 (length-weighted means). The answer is 1.0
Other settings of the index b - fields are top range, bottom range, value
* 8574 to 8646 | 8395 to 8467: 1.05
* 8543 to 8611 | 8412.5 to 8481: 1.04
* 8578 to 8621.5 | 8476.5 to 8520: 1.08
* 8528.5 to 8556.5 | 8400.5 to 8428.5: 1.06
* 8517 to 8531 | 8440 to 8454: 1.01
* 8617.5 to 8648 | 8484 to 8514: 1.07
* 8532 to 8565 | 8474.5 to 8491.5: 1.09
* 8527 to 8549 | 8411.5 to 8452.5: 1.04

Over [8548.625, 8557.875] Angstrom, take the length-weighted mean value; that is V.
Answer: 144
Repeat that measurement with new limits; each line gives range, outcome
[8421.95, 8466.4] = 143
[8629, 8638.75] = 140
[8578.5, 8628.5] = 142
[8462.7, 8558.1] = 139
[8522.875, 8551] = 143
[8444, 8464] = 144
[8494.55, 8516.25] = 136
